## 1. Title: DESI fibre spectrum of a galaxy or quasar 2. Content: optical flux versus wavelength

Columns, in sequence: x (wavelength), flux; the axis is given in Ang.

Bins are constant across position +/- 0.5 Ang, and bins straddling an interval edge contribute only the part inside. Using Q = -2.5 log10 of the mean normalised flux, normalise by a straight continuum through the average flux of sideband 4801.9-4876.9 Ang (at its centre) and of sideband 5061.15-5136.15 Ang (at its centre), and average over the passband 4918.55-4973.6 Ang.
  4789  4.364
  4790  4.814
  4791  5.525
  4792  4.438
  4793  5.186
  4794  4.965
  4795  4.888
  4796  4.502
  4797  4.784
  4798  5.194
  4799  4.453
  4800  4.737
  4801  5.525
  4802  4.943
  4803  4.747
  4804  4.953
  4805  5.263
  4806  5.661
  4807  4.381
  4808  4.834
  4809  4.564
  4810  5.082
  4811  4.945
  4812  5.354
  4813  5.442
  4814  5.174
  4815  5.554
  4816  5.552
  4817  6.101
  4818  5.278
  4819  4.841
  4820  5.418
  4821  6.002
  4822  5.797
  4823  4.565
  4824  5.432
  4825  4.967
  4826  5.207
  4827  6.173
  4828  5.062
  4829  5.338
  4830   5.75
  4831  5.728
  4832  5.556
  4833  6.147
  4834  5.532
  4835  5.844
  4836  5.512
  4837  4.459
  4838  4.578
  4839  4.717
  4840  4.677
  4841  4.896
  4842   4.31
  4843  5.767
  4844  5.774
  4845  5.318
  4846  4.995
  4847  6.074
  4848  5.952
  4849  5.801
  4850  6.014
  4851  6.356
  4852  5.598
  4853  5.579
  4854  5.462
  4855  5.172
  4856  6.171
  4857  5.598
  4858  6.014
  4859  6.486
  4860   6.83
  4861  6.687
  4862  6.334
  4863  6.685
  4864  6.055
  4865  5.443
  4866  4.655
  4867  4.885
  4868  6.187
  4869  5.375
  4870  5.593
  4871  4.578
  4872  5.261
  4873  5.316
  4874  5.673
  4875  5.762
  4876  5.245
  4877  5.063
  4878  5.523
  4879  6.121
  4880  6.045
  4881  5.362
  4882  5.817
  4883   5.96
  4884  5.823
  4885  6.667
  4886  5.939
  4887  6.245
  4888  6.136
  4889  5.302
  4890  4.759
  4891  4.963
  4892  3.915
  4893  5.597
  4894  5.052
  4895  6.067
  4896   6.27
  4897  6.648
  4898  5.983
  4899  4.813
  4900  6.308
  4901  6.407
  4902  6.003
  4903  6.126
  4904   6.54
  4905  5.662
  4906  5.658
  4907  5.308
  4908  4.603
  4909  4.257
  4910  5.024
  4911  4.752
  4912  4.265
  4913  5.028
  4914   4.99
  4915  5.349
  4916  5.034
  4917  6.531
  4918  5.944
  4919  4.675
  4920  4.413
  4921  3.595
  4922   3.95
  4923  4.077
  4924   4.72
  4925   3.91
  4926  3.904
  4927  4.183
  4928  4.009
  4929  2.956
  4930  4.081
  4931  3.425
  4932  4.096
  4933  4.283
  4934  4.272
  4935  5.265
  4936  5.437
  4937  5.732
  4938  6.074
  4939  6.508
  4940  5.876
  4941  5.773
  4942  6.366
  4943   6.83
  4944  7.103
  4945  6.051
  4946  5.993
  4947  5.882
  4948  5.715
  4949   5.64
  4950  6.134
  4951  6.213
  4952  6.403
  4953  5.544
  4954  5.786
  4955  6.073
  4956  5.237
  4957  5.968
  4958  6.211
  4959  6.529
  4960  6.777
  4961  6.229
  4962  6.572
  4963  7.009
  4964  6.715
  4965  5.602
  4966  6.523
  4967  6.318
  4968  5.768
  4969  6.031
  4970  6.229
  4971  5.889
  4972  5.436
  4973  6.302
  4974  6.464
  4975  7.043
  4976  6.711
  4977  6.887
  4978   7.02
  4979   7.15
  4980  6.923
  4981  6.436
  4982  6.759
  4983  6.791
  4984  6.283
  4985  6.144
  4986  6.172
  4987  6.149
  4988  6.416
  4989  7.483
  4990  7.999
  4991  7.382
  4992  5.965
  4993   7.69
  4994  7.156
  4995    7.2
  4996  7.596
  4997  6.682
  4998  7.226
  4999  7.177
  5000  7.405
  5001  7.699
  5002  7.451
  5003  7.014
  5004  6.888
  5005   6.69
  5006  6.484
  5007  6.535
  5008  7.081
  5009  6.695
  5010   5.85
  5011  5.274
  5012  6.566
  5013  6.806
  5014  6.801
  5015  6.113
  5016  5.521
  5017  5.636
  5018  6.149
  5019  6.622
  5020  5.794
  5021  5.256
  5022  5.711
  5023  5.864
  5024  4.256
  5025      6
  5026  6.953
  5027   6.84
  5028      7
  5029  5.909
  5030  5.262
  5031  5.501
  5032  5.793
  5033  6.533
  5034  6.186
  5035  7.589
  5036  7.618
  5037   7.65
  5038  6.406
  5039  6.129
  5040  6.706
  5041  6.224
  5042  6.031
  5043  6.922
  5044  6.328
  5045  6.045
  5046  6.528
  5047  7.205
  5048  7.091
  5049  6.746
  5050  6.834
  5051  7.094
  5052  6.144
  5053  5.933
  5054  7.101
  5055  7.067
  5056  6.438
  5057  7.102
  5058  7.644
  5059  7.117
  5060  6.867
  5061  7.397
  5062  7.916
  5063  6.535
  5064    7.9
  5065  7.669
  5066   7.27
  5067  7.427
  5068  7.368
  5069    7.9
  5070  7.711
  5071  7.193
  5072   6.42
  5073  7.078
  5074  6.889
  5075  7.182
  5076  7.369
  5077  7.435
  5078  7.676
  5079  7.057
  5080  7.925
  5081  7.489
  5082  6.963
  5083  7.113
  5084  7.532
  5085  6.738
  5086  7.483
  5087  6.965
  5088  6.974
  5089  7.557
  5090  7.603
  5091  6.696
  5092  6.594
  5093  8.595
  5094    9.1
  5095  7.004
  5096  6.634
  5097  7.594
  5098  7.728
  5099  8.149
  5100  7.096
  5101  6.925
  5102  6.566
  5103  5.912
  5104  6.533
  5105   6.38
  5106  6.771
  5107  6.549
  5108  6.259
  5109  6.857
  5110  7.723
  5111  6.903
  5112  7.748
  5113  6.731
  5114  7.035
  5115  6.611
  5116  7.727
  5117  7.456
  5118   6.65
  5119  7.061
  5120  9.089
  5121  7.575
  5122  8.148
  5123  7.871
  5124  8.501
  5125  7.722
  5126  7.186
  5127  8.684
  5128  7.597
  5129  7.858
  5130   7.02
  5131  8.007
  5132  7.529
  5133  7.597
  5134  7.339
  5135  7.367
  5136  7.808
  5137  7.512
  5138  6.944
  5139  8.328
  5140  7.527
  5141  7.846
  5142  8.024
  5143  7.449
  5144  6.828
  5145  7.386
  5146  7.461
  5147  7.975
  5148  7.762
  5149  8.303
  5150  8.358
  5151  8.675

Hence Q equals 0.14 mag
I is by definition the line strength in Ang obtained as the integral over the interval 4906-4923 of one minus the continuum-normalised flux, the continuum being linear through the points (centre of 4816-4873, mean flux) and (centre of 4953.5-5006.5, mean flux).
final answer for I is 3.5 Ang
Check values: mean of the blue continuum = 5.54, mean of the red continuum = 6.64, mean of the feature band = 4.86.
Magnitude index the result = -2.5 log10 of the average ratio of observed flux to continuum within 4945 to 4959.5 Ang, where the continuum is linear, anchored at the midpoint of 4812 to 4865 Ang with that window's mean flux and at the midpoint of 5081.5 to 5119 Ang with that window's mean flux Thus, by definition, 0.052 mag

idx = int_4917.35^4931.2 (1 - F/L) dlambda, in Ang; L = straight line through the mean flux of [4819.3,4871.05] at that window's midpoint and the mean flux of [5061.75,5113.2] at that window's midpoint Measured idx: 4.4 Ang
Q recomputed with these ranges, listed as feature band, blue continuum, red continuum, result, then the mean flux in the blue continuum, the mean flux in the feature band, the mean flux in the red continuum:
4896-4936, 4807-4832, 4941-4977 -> 0.202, 5.33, 4.92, 6.21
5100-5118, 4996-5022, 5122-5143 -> 0.095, 6.54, 6.86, 7.72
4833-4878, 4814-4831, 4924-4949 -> -0.040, 5.44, 5.56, 5.16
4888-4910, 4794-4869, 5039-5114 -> 0.063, 5.41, 5.54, 7.07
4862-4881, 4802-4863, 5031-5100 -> 0.037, 5.46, 5.54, 7.09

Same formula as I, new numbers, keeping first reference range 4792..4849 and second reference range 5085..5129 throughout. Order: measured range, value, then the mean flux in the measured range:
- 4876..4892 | 0.1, 5.64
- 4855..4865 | -1.3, 6.22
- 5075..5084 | -0.3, 7.38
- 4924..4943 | 3.8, 4.84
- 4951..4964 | 0.0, 6.22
